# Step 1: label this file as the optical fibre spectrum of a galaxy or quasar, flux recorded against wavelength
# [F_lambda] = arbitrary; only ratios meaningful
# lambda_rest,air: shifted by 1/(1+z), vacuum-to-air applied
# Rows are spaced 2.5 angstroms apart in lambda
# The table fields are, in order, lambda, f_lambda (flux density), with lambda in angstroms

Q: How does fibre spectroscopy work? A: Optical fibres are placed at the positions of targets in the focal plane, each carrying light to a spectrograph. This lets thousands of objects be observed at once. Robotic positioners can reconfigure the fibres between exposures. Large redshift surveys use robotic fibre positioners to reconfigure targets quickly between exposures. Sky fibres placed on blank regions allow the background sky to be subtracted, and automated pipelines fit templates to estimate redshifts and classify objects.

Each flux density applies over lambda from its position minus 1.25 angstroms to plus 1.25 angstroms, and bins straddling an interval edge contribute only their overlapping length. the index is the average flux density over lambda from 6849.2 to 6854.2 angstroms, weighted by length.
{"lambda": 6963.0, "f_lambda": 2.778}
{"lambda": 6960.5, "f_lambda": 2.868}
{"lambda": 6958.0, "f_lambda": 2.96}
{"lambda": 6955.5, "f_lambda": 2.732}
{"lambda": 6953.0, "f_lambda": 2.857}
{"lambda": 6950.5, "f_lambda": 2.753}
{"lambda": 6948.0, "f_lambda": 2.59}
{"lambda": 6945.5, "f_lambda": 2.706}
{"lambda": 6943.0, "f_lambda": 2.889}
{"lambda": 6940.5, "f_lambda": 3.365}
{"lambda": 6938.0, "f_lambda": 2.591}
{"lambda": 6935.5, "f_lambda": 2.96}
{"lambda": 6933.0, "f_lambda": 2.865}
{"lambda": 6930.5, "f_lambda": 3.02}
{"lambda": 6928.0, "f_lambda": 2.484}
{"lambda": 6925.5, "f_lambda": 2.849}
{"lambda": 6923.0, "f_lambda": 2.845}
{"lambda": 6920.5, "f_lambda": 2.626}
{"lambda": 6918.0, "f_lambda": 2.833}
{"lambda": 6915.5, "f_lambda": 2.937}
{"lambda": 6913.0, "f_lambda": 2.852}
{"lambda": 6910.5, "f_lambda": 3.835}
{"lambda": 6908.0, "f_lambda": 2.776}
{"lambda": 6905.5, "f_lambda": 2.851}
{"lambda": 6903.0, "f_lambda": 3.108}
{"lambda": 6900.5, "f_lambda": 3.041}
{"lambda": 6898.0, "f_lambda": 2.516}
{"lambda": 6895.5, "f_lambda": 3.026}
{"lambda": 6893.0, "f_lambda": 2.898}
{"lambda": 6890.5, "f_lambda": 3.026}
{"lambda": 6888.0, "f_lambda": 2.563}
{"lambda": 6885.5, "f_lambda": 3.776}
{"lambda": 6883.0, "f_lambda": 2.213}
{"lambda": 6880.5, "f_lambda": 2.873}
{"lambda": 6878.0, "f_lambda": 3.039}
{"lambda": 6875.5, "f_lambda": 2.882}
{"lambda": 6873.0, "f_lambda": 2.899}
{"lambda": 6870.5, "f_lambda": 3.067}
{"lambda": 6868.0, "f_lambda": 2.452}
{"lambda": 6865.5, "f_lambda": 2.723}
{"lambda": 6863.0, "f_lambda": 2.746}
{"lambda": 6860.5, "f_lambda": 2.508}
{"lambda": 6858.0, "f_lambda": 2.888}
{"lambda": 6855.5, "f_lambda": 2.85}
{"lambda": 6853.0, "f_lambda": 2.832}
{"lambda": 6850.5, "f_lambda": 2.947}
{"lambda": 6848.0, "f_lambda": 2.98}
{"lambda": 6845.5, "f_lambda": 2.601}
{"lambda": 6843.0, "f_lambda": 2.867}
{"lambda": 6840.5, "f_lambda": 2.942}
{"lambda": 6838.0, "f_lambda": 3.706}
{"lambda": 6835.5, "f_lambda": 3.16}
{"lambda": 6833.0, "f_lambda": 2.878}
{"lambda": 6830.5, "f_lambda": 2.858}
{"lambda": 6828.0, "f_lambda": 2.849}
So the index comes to 2.89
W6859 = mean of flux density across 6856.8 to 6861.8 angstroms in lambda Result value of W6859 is 2.7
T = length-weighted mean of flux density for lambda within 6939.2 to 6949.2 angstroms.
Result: 2.89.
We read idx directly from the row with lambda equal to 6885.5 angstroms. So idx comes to 3.776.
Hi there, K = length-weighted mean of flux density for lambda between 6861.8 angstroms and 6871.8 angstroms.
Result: 2.75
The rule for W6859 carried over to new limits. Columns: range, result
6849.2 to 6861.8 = 2.81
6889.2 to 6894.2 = 2.96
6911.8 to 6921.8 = 2.81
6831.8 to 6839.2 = 3.25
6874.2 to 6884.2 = 2.76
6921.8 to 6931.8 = 2.8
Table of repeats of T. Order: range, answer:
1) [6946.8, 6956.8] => 2.73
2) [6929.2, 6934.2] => 2.94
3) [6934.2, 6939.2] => 2.78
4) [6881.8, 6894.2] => 2.9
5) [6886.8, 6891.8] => 2.8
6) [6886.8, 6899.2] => 2.81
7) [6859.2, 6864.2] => 2.63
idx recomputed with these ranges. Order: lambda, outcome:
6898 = 2.516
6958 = 2.96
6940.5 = 3.365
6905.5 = 2.851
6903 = 3.108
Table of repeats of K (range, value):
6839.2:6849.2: 2.85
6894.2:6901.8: 2.86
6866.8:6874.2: 2.81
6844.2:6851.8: 2.84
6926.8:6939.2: 2.79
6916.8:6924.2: 2.77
